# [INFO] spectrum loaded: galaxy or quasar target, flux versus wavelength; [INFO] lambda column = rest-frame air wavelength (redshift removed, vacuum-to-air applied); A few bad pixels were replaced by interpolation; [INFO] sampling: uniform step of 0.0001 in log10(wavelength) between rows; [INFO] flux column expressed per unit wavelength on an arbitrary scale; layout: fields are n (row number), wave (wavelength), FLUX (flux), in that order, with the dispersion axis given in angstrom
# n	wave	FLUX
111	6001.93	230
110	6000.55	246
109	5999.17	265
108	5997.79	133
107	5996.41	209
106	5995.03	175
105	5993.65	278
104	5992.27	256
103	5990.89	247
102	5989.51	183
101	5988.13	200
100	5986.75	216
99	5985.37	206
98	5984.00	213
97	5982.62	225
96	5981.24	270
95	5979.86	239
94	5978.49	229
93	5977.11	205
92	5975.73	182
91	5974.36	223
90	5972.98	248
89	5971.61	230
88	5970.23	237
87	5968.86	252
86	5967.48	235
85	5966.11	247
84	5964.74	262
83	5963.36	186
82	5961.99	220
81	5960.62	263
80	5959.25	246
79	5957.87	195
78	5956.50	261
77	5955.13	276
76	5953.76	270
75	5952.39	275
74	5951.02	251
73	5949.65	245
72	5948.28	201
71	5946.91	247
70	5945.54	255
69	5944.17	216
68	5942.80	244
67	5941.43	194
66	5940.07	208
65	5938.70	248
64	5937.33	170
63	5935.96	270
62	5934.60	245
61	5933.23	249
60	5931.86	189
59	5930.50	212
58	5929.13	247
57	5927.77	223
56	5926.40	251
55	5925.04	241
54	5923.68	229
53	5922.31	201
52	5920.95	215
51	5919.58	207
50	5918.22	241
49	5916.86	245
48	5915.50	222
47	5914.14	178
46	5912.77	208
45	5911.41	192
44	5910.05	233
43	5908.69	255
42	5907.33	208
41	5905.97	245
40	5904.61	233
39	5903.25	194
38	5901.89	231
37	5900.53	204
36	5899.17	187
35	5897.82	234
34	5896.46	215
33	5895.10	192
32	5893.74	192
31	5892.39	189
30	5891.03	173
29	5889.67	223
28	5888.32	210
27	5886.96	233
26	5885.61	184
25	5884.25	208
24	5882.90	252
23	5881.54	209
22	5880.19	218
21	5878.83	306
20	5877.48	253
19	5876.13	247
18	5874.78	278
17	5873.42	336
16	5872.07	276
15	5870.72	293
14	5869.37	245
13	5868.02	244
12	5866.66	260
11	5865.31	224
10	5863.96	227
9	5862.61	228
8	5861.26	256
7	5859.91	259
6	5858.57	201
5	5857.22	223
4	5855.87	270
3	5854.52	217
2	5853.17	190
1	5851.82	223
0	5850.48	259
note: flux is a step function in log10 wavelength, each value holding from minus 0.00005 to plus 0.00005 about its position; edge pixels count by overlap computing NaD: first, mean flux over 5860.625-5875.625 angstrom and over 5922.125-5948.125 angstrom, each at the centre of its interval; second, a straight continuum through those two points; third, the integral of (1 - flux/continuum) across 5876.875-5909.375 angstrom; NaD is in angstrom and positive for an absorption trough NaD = 3.9 angstrom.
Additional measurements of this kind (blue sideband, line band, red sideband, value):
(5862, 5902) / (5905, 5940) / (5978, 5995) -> 0.9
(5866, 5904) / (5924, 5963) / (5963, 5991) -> -1.4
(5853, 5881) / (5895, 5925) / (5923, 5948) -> 2.5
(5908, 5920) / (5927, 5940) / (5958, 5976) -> -0.1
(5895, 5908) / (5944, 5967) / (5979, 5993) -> -2.1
